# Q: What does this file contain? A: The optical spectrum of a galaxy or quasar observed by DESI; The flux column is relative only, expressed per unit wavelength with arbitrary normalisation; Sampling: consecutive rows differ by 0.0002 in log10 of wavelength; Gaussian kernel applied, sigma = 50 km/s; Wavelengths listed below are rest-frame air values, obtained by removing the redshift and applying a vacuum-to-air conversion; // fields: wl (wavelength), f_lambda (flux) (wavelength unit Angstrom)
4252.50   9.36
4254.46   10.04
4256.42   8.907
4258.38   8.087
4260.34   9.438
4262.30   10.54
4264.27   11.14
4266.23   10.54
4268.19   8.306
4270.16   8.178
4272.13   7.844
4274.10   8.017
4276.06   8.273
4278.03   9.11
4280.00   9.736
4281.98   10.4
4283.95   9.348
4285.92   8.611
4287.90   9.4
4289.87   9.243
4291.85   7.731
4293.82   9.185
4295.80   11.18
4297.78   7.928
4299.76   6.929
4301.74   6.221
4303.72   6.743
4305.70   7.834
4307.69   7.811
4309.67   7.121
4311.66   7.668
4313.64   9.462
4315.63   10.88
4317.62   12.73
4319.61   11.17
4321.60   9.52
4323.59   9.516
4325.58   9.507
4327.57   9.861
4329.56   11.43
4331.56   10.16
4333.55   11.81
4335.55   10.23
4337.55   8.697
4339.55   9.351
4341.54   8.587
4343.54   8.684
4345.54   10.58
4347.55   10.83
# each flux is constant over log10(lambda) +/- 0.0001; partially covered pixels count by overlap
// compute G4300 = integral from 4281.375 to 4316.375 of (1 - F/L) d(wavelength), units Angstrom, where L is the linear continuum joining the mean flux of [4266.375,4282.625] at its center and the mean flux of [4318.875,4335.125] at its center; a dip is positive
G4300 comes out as 3.66 Angstrom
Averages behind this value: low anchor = 8.79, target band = 8.5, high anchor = 10.4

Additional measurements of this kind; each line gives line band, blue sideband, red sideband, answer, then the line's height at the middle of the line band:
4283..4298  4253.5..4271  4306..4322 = 0.53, 9.47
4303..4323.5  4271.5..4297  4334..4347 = 0.36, 9.3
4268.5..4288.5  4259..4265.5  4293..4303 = 0.95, 9.33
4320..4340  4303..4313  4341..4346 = -3.51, 8.57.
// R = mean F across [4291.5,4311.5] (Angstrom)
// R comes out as 7.86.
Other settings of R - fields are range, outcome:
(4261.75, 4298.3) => 9.19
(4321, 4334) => 10.2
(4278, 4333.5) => 9.21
